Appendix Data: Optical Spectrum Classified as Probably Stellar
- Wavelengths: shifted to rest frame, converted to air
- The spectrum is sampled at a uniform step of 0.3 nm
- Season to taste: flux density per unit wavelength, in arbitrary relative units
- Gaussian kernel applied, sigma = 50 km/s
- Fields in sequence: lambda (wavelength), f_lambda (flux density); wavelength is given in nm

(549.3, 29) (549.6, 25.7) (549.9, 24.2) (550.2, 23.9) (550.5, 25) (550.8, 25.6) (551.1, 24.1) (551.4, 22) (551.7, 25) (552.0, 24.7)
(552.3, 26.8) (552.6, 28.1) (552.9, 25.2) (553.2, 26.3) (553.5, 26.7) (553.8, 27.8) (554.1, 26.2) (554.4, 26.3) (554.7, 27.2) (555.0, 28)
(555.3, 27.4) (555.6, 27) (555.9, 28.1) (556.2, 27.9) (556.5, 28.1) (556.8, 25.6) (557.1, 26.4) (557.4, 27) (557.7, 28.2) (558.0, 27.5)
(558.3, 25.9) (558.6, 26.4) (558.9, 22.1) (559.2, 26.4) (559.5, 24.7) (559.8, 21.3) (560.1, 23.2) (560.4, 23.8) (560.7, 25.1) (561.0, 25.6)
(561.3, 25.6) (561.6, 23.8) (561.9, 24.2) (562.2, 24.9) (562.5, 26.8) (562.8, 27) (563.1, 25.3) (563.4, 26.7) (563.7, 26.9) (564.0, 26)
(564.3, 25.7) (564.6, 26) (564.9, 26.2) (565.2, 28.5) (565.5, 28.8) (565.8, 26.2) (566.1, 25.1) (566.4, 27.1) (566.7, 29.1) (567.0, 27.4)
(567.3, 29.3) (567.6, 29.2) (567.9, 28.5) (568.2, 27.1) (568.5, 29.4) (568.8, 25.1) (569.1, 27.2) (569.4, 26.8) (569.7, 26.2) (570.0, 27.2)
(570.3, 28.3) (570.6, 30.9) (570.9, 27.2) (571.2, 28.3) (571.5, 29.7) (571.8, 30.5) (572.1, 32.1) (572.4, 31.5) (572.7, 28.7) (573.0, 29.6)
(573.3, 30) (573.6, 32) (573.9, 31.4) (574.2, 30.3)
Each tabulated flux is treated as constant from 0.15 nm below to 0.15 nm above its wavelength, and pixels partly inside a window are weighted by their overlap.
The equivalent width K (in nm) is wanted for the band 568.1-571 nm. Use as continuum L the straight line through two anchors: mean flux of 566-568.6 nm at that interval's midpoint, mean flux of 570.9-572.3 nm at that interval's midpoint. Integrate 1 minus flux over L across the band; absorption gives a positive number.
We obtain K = 0.15 nm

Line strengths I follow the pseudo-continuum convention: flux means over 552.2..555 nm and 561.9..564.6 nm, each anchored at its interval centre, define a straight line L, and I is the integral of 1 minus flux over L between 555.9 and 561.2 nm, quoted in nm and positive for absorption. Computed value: 0.15 nm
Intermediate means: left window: 26.8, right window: 26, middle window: 25.7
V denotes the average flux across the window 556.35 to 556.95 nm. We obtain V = 26.9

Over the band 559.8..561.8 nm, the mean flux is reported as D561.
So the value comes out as 24.3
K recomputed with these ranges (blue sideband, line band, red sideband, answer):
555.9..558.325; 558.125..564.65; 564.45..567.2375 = 0.494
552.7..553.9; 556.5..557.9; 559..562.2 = -0.089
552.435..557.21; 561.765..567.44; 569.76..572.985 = 0.342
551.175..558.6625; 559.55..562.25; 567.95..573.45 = 0.318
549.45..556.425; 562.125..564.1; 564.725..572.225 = 0.078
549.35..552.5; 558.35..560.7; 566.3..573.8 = 0.220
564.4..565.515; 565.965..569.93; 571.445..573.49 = 0.126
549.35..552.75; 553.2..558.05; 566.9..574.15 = -0.216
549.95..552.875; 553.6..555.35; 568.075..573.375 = -0.106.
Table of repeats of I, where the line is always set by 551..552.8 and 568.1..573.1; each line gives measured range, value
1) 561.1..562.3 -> 0.10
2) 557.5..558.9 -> -0.01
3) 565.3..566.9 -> 0.03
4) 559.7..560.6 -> 0.12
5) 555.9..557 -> -0.06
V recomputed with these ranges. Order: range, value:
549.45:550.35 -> 24.6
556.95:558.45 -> 27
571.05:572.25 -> 30.2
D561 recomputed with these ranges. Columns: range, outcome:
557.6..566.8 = 25.8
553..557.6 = 27.1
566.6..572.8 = 28.6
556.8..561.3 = 25.3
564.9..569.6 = 27.6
